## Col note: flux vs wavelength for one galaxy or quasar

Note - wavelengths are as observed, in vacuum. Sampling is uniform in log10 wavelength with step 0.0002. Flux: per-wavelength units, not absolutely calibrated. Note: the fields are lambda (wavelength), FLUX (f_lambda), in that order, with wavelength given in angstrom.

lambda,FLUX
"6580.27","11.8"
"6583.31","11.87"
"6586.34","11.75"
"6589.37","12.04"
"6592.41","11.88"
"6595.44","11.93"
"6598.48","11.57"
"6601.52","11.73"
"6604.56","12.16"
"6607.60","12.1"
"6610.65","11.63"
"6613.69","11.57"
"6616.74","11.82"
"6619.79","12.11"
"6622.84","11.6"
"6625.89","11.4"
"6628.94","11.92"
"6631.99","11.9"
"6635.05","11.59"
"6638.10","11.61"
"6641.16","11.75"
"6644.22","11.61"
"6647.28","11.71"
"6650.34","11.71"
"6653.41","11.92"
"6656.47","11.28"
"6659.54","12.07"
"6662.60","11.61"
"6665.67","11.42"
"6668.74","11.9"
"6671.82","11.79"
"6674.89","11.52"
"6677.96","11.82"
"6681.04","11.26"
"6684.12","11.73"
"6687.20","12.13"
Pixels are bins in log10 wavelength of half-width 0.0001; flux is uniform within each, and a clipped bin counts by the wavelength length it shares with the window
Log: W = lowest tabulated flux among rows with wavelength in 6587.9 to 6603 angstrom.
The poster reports 11.57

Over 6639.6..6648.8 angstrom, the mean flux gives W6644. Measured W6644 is 11.7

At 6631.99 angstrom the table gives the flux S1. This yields 11.9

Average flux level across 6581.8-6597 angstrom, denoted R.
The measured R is 11.9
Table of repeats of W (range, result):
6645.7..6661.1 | 11.28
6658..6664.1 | 11.61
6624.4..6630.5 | 11.4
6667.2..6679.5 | 11.52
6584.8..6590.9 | 11.75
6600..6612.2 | 11.63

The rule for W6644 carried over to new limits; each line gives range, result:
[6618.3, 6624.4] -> 11.9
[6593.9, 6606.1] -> 11.9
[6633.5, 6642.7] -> 11.6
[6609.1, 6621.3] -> 11.8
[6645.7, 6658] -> 11.7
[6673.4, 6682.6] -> 11.5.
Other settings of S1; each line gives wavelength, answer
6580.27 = 11.8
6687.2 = 12.13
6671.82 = 11.79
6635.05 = 11.59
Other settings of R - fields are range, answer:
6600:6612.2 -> 11.9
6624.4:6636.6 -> 11.7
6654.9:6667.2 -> 11.6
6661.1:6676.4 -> 11.6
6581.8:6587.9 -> 11.8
